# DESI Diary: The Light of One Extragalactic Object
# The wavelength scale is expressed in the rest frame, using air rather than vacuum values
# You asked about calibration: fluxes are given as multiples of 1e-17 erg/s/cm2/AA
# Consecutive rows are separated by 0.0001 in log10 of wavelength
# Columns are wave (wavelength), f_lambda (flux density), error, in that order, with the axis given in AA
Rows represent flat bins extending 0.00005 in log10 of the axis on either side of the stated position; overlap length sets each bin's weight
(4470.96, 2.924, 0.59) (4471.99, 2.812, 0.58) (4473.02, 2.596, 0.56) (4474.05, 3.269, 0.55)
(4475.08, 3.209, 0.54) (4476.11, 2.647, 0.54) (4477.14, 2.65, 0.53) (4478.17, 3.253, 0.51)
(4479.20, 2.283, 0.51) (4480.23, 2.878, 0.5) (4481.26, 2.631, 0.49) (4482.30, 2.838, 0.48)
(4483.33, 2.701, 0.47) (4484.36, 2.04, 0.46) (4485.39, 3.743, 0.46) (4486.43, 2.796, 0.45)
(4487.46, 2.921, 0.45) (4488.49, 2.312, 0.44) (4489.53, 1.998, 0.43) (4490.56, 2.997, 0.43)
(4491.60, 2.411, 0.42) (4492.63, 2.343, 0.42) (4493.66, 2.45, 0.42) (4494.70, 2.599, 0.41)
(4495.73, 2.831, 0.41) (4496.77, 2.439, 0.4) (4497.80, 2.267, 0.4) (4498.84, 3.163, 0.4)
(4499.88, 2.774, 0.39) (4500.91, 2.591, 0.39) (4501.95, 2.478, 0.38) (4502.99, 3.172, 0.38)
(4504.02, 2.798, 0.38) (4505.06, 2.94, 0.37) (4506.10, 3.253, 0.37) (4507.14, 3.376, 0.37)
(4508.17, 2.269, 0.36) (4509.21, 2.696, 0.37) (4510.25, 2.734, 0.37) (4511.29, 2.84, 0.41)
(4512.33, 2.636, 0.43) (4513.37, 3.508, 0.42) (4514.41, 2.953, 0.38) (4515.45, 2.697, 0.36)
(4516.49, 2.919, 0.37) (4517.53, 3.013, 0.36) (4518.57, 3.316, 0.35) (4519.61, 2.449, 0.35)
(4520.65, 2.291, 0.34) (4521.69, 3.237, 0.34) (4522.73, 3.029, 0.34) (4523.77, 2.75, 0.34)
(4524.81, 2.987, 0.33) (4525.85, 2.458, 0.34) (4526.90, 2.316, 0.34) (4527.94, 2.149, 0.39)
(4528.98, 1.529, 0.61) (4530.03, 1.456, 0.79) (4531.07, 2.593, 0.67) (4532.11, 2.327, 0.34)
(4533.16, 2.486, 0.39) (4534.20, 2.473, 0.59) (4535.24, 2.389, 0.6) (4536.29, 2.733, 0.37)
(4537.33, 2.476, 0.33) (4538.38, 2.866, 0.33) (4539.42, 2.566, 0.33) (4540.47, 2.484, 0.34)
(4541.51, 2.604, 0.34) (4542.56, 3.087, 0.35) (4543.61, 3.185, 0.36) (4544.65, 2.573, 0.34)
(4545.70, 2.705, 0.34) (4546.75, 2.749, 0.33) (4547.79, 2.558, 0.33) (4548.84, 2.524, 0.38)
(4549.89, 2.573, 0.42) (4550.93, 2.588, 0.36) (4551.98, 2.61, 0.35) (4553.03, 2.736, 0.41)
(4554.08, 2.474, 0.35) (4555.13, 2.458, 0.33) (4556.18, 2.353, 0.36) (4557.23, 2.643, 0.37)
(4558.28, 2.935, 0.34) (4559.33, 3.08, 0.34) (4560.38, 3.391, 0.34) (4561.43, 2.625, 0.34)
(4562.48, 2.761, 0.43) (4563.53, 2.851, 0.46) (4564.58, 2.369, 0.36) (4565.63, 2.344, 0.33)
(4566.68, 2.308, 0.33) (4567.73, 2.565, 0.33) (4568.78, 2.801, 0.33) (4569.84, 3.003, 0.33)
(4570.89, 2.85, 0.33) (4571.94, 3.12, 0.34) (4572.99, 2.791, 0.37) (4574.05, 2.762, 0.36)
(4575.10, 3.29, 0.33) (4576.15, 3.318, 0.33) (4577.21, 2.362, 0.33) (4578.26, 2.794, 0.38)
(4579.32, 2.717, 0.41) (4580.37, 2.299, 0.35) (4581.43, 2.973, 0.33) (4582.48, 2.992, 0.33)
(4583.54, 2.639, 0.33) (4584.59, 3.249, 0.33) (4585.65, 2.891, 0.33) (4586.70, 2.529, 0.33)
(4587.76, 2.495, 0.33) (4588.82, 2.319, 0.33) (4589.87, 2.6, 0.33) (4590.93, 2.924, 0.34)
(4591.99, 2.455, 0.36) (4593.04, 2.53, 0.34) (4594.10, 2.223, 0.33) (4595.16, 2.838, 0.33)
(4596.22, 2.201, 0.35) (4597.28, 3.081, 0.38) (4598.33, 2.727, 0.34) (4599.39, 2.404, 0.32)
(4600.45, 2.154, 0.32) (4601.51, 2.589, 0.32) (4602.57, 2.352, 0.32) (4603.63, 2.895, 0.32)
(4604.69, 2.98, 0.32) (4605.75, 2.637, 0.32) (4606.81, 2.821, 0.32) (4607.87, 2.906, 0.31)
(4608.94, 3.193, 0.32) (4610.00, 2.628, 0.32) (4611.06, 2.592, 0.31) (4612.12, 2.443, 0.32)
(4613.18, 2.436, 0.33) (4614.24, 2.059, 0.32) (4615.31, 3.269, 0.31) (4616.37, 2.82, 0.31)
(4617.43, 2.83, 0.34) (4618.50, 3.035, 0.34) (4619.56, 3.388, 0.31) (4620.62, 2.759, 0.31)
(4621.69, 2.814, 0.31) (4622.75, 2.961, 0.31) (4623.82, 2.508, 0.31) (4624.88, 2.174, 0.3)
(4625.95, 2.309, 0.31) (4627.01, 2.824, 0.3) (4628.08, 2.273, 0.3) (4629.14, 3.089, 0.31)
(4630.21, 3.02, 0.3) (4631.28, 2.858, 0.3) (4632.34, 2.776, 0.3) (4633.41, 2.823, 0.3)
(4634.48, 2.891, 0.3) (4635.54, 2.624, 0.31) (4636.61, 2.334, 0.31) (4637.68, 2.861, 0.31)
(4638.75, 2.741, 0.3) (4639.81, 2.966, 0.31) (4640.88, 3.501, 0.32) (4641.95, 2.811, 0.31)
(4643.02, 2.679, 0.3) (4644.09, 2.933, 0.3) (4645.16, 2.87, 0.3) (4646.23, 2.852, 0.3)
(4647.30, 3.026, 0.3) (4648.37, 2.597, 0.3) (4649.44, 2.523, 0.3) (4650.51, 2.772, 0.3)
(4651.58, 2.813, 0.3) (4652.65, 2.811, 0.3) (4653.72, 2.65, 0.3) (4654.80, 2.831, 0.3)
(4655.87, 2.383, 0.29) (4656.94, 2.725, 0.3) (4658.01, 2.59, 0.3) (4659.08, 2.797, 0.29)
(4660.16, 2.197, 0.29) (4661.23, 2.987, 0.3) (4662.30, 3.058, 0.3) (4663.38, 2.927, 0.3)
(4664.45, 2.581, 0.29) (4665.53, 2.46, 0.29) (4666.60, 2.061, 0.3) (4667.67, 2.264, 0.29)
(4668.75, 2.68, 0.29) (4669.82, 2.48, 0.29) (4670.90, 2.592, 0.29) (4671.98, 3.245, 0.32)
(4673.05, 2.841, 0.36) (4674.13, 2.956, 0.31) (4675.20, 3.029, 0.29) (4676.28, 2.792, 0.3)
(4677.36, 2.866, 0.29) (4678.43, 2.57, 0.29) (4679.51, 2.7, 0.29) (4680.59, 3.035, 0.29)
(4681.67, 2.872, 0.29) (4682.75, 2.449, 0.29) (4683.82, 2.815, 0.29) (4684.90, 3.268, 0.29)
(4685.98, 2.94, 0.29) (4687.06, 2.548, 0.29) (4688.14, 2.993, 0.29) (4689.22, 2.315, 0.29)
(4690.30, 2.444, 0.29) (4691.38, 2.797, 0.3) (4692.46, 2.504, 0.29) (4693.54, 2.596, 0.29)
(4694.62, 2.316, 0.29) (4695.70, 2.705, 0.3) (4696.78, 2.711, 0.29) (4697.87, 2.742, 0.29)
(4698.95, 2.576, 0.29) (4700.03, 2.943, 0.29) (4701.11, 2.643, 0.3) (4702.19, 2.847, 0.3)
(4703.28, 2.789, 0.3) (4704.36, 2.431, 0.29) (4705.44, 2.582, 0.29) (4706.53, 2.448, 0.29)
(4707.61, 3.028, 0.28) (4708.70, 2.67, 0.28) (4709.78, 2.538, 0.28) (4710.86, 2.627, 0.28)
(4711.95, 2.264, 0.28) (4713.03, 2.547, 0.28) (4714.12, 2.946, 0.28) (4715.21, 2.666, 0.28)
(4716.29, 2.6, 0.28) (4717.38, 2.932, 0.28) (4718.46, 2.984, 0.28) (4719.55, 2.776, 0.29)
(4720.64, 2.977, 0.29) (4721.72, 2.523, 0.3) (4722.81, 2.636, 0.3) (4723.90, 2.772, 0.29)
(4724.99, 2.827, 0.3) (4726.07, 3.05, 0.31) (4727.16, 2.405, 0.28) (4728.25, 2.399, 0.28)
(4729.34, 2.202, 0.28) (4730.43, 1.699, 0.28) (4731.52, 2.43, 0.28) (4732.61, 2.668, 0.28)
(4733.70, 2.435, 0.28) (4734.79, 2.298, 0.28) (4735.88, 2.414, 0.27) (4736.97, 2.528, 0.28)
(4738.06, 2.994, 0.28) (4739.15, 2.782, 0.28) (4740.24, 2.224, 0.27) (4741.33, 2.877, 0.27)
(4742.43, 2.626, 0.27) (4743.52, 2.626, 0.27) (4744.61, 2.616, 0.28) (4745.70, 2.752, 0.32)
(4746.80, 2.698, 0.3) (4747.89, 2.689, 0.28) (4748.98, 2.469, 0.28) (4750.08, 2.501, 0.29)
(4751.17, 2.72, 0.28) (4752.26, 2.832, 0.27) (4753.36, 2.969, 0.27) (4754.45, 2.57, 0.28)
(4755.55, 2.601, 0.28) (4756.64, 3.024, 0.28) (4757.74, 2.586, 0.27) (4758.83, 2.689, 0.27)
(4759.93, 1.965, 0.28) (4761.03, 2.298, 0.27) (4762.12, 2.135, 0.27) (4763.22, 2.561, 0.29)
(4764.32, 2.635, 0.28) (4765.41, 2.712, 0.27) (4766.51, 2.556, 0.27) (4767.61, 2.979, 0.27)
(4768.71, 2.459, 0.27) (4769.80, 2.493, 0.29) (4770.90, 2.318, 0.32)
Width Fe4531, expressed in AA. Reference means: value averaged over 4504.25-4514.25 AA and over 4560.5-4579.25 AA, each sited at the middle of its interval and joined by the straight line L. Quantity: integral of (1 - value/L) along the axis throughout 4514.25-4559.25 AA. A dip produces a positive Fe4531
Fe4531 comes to 3.7 AA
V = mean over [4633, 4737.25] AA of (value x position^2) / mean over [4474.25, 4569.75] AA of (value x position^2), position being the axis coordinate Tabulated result 1.1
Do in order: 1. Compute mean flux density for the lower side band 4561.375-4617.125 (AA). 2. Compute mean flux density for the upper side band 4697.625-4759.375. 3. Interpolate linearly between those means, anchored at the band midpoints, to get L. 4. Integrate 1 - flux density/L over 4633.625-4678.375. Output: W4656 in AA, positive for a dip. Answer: -1.2 AA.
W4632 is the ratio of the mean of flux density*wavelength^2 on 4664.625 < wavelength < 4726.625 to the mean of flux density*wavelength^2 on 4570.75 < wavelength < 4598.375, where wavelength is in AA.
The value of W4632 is 1.04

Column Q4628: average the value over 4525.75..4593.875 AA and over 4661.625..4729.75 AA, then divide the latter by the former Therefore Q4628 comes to 1.02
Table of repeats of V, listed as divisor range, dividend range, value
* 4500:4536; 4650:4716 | 1.08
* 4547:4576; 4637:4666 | 1.06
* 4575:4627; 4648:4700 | 1.03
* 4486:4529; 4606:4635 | 1.06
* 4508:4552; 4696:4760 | 1.09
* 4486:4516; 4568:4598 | 1.04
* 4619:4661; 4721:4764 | 0.97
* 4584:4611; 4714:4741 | 1.03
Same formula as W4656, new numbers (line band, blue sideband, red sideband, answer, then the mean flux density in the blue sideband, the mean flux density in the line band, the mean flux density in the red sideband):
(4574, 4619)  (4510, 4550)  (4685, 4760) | -1.0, 2.65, 2.7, 2.64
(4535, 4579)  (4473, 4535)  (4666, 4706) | -0.4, 2.7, 2.72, 2.7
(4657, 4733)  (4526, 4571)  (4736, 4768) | -1.8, 2.58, 2.67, 2.62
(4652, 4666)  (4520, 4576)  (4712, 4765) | -0.4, 2.64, 2.69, 2.6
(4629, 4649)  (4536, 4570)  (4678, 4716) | -1.3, 2.68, 2.85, 2.68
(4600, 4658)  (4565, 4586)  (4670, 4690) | 1.2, 2.8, 2.75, 2.81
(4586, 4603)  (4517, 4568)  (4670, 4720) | 0.8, 2.61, 2.53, 2.73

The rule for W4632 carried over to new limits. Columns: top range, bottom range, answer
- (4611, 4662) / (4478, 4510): 1.08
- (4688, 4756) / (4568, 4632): 1.02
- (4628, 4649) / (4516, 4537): 1.17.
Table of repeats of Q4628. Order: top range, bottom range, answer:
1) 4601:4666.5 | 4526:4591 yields 1.04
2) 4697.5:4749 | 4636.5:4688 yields 0.95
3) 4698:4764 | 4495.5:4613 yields 0.97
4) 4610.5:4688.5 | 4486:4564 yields 1.03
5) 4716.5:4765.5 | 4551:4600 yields 0.96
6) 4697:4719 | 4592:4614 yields 1.03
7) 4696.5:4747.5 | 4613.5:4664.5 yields 0.95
